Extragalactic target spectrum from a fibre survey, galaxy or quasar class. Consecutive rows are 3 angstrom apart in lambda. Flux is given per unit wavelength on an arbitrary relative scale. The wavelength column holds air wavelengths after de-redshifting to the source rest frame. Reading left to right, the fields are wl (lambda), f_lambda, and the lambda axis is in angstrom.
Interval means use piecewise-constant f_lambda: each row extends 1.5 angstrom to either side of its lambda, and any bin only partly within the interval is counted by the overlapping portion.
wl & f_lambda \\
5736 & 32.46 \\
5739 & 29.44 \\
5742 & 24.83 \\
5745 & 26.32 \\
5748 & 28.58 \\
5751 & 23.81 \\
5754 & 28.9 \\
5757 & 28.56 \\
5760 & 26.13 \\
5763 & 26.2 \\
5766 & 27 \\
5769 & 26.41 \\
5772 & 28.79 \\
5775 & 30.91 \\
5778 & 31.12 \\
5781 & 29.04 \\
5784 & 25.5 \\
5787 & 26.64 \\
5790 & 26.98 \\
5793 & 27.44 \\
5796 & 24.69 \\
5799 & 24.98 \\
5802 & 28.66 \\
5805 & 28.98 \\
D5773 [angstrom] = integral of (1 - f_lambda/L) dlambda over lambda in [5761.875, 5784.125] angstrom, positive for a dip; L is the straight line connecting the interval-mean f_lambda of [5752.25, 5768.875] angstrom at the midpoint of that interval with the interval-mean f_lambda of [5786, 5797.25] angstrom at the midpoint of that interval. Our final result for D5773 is -1.2 angstrom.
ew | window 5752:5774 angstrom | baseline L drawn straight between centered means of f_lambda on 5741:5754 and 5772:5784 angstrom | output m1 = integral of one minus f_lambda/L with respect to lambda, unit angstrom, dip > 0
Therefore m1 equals 0.39 angstrom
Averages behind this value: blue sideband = 26.3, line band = 27.4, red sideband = 29.6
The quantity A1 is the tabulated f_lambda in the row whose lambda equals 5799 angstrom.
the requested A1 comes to 24.98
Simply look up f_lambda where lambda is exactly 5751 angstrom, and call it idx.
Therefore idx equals 23.81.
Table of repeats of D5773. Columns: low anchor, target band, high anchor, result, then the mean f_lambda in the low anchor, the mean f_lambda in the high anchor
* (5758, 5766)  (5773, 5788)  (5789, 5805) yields -1.2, 26.5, 26.8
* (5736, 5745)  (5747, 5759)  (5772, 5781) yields 0.6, 27.9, 30.3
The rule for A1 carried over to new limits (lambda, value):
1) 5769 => 26.41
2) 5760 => 26.13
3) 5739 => 29.44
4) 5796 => 24.69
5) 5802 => 28.66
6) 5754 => 28.9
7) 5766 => 27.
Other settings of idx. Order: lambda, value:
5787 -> 26.64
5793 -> 27.44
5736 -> 32.46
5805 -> 28.98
